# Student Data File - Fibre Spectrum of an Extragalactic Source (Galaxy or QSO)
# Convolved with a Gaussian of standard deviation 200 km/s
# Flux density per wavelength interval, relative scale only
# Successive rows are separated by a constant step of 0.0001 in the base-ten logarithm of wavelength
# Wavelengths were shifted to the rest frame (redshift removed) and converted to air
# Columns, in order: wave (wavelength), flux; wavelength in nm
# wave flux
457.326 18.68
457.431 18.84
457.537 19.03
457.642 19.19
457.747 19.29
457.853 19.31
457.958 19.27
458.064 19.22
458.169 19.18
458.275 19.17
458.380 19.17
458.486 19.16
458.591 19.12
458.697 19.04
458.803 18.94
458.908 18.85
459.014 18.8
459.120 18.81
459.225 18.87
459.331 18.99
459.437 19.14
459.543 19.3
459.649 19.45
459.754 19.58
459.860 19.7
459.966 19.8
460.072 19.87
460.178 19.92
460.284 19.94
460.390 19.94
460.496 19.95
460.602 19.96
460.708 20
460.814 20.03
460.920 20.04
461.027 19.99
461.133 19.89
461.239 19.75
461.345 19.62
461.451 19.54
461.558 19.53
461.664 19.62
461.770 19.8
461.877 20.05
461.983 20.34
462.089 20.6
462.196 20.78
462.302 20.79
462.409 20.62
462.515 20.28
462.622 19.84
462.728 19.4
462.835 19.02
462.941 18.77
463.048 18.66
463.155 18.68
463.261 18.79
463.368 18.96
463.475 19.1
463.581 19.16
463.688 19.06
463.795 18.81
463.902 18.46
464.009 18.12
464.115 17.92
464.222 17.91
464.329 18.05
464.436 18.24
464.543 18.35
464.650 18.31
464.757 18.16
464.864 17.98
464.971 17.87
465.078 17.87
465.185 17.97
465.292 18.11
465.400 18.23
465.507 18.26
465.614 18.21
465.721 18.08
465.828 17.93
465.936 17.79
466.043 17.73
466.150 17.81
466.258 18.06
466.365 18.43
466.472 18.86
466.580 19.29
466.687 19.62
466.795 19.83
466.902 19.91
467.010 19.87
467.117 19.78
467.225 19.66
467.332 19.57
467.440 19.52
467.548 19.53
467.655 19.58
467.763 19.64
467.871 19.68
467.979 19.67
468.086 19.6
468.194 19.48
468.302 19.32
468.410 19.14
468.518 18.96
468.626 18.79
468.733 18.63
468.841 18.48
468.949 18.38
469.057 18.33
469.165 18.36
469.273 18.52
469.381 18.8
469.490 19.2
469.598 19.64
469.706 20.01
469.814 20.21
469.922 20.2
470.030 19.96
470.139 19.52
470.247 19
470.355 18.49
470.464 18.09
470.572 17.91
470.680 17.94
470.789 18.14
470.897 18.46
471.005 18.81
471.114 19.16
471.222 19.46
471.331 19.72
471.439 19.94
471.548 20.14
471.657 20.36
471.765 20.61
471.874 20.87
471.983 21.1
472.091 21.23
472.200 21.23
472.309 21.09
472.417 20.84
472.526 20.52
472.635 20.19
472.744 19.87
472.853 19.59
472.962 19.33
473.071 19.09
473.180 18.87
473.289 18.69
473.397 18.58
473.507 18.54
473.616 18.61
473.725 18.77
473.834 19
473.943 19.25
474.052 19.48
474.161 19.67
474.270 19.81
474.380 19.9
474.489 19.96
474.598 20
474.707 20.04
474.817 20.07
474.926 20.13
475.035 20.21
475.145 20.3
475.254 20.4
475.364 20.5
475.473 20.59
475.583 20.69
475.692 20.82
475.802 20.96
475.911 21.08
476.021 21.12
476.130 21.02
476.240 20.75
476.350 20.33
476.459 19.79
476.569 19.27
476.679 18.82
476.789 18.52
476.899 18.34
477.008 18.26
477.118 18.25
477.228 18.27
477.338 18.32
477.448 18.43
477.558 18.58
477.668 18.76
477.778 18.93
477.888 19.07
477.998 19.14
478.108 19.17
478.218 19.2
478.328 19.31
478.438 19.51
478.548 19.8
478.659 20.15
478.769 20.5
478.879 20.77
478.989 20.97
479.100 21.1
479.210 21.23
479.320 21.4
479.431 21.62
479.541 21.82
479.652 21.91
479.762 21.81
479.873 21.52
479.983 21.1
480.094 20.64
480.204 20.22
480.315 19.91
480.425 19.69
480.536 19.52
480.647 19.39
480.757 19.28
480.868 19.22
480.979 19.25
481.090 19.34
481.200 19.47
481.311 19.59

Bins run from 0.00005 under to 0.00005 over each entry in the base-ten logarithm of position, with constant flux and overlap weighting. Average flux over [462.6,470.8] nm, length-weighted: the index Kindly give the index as 18.8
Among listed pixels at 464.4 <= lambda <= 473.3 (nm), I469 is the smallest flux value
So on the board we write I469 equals 17.73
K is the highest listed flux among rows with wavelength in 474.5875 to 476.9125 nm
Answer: 21.12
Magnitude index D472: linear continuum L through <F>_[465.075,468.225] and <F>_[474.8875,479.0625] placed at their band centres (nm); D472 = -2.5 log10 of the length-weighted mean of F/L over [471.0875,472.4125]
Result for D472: -0.06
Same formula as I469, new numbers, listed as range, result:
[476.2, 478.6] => 18.25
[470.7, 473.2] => 18.14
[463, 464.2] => 17.92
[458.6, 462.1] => 18.8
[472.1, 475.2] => 18.54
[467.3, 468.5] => 19.14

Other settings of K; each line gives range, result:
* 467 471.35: 20.21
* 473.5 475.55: 20.59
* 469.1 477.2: 21.23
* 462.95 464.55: 19.16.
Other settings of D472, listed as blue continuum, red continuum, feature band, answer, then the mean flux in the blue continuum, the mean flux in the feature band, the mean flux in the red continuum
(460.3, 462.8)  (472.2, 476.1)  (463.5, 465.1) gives 0.10 mag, 20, 18.3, 19.9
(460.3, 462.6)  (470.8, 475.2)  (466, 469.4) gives 0.04 mag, 20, 19.1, 19.8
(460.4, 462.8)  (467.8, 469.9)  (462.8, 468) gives 0.05 mag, 20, 18.7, 19.1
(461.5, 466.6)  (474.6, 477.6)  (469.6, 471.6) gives 0.01 mag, 18.8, 19.2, 19.8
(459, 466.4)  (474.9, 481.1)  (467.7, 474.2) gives 0.01 mag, 19.1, 19.4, 20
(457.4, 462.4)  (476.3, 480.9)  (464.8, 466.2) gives 0.10 mag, 19.6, 18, 19.8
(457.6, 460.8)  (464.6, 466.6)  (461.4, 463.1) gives -0.06 mag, 19.4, 19.8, 18.1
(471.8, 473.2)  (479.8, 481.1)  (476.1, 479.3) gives 0.03 mag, 20.3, 19.5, 20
